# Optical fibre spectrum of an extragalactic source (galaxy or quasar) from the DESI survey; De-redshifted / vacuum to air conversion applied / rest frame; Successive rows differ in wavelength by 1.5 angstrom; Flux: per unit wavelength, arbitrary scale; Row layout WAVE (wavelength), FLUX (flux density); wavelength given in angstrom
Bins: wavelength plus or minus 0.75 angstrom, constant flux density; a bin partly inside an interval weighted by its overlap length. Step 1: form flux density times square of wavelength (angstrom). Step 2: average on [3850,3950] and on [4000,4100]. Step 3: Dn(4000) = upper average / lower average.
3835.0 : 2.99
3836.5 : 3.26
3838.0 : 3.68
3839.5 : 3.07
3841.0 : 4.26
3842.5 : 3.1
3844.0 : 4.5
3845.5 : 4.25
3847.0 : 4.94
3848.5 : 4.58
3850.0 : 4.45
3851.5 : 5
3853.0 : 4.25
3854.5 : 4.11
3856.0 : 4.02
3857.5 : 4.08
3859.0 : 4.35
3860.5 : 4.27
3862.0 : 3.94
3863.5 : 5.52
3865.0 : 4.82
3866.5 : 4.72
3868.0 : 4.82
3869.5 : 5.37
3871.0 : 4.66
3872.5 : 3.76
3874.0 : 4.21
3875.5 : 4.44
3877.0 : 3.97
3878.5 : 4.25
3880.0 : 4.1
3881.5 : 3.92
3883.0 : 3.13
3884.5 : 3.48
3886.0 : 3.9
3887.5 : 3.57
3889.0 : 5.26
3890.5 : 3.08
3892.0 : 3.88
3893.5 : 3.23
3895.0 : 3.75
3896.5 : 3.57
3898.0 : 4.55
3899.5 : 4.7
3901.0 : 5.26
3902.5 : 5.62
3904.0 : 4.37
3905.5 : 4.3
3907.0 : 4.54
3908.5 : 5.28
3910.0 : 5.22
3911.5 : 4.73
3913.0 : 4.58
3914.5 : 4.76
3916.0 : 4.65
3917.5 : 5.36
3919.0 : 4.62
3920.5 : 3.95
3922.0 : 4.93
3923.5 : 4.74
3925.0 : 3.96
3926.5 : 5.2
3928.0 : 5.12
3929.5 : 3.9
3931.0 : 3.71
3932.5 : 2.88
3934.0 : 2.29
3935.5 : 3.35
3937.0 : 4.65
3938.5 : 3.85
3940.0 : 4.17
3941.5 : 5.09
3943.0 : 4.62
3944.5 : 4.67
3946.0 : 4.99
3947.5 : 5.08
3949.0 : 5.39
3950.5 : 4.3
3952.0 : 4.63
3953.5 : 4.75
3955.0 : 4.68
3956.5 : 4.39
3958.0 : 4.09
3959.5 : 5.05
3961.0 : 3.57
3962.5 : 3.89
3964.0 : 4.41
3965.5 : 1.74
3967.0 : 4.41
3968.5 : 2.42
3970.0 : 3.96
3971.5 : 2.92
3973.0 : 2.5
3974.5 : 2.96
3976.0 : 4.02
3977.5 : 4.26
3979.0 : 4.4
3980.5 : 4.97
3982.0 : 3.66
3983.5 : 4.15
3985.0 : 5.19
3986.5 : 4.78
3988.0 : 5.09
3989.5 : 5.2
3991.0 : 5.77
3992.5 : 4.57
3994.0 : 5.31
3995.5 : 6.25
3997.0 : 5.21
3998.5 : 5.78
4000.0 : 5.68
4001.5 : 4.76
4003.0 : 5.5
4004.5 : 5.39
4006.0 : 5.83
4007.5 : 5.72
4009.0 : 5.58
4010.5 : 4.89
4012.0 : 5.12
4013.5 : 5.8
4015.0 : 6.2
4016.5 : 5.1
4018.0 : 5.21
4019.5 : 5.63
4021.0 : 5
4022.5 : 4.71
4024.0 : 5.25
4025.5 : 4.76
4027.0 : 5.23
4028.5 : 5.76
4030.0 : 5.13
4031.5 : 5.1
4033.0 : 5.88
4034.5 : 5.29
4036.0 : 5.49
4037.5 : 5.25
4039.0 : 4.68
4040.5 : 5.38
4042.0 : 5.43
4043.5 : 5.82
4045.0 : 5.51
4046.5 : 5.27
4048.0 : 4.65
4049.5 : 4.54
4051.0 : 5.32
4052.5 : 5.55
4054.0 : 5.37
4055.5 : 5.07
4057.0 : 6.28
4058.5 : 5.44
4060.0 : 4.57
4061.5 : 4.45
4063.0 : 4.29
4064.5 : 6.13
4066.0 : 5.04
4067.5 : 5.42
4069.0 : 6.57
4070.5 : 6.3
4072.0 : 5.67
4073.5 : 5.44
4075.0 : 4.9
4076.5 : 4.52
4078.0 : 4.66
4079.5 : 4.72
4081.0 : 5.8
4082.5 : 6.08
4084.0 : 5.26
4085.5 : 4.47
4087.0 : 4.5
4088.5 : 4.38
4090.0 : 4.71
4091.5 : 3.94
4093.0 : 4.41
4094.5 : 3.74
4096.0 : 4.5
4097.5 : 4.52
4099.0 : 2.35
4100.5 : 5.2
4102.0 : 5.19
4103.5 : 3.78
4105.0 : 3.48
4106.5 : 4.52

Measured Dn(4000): 1.27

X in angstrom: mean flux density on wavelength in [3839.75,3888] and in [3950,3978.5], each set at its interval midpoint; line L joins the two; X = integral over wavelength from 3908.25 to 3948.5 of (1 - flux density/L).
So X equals -4.6 angstrom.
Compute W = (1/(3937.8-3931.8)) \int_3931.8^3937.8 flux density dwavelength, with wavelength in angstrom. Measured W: 3.3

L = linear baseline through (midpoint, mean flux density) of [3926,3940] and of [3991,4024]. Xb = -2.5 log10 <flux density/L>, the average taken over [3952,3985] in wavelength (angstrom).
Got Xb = 0.17 mag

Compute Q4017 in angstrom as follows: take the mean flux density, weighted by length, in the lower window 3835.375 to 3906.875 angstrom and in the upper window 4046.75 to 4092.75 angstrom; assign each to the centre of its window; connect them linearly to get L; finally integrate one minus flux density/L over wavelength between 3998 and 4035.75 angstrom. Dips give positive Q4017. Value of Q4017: -3.8 angstrom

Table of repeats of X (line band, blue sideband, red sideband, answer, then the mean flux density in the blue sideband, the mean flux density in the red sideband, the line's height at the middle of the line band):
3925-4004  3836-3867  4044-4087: 6.55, 4.25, 5.25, 4.78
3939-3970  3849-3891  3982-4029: 3.71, 4.28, 5.28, 4.9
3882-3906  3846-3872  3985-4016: 3.43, 4.57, 5.41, 4.78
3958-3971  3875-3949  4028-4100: 2.52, 4.32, 5.07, 4.58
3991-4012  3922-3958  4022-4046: -1.88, 4.37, 5.3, 4.98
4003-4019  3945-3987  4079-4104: -4.49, 4.13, 4.57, 4.28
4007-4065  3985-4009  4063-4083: 1.46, 5.39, 5.43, 5.41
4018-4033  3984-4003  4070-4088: 0.10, 5.29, 5.17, 5.25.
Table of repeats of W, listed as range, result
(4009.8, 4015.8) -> 5.5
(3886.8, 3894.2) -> 3.81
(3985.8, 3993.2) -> 5.09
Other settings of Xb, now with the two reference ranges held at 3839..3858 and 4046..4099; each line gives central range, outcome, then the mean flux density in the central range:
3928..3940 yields 0.23 mag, 3.66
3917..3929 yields -0.05 mag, 4.7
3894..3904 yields -0.03 mag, 4.53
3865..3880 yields -0.04 mag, 4.47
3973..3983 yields 0.19 mag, 3.93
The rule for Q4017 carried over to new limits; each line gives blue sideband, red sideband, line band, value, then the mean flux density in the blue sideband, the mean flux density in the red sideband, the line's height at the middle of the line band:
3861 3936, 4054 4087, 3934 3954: 0.4 angstrom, 4.32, 5.27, 4.57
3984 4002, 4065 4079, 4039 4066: 0.7 angstrom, 5.29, 5.39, 5.37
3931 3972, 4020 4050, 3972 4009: -2.0 angstrom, 4.08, 5.22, 4.61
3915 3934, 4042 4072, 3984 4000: -1.5 angstrom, 4.34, 5.36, 4.86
